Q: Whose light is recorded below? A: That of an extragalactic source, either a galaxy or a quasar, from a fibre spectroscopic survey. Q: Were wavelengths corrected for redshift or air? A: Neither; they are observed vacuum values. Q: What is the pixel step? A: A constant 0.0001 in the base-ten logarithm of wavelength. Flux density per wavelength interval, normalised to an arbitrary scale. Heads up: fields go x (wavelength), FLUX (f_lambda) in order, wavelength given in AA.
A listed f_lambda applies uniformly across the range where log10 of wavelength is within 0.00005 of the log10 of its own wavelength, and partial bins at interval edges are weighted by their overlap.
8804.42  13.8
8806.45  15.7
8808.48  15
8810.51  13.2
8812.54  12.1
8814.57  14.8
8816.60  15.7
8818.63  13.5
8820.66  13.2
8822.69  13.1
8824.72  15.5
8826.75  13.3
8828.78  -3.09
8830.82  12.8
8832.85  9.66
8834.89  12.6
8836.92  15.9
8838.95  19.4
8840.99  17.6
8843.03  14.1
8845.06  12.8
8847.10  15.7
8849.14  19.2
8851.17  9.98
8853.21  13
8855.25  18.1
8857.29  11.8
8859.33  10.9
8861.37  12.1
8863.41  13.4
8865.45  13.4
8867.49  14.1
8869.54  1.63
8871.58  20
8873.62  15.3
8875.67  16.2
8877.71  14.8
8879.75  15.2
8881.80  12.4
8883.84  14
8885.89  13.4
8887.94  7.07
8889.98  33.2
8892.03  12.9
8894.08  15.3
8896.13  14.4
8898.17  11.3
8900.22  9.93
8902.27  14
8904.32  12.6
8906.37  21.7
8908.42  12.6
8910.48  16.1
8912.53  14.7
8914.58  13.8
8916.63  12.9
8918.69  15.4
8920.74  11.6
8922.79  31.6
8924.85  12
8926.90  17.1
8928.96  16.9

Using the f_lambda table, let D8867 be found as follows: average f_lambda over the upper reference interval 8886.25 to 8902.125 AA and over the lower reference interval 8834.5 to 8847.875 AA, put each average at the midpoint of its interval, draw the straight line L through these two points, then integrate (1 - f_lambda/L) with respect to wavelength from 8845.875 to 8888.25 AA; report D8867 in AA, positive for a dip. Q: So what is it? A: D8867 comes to 4.7 AA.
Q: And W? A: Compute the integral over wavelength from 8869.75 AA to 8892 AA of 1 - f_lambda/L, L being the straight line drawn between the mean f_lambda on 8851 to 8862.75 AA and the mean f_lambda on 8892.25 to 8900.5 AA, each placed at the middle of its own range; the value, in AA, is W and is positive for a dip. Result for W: -4.4 AA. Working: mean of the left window 12.9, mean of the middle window 15.5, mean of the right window 13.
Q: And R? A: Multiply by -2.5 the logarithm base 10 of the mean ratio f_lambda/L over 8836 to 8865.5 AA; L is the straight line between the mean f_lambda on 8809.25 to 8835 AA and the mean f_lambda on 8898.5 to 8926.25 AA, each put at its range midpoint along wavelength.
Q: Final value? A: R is -0.120 mag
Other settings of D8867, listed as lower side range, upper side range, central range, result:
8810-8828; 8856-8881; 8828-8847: 1.0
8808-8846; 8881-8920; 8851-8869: 1.3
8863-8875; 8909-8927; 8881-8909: -0.2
